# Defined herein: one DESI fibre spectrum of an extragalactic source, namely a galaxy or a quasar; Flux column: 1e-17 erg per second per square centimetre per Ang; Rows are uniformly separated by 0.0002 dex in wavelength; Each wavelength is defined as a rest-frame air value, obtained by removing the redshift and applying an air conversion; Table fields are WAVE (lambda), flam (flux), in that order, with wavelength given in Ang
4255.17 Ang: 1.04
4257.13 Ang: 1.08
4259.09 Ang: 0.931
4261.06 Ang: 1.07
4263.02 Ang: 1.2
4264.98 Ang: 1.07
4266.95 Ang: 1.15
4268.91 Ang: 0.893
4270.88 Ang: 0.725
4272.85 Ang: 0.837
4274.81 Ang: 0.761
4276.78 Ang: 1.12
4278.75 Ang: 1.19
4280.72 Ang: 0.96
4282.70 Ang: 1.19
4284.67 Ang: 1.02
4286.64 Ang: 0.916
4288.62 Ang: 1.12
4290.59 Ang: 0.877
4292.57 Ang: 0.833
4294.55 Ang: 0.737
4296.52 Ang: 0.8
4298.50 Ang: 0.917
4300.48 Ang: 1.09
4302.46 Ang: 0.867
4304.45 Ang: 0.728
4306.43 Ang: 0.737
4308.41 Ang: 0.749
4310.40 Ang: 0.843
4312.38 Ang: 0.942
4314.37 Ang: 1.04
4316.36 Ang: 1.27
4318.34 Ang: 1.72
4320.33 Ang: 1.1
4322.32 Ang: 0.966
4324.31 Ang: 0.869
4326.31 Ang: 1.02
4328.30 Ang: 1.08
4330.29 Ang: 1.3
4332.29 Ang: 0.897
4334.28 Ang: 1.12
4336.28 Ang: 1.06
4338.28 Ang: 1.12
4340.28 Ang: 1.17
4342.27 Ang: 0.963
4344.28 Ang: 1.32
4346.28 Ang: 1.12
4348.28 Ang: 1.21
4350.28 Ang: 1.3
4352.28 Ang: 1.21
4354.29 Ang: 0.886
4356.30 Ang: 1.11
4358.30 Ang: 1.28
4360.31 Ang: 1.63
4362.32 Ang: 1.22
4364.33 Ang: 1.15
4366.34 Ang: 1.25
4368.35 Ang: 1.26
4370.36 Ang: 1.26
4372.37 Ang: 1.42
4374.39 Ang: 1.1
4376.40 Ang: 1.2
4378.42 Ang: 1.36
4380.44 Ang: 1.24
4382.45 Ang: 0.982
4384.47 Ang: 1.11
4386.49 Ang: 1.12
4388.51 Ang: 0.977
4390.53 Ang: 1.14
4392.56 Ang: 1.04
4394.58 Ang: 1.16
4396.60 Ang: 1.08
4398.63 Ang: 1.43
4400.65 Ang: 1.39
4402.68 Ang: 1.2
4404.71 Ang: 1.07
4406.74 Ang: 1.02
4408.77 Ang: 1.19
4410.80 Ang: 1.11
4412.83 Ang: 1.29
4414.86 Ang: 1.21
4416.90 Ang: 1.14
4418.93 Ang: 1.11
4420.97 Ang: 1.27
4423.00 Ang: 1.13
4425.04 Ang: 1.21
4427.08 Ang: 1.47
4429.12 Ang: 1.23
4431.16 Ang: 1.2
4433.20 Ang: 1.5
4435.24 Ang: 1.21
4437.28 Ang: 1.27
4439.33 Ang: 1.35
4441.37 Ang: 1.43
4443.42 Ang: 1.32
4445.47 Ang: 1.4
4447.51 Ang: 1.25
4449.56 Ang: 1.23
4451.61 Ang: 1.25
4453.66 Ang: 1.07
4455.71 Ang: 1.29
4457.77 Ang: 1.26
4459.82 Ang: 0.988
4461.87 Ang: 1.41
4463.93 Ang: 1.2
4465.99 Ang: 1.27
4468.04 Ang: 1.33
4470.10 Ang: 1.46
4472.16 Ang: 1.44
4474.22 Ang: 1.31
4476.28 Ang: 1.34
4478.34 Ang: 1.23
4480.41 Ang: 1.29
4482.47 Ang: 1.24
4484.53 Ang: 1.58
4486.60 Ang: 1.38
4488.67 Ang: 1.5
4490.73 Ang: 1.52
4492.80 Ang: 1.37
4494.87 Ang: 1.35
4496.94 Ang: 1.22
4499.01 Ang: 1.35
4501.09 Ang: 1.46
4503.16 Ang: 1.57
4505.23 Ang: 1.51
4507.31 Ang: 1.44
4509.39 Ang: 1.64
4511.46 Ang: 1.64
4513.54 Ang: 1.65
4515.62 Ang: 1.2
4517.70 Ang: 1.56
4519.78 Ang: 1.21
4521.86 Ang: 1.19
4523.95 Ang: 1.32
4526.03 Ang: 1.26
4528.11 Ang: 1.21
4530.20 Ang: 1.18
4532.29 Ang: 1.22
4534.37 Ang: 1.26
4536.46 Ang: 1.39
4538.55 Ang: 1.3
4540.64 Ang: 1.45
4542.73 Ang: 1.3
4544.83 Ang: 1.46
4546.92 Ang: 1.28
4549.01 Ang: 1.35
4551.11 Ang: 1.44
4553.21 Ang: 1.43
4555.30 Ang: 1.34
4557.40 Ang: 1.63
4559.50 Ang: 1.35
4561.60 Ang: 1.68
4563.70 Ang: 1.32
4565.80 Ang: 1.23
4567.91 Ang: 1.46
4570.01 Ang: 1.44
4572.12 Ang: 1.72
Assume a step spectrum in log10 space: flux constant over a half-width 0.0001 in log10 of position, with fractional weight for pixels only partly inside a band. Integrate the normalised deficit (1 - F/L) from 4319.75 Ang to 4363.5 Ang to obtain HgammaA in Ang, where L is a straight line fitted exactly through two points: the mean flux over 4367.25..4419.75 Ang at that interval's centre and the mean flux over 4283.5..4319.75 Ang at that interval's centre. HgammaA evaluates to -3.27 Ang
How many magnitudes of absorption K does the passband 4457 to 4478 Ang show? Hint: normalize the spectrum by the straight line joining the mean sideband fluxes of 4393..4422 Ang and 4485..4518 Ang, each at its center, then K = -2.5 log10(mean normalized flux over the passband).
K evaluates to 0.05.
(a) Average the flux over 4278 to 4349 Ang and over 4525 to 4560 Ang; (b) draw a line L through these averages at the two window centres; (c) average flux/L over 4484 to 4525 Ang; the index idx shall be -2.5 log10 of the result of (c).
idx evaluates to -0.11 mag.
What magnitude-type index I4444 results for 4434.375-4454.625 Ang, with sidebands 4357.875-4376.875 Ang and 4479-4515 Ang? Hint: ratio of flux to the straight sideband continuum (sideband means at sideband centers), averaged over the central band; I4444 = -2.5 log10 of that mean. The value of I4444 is 0.08 mag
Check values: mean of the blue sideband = 1.28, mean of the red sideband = 1.45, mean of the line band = 1.28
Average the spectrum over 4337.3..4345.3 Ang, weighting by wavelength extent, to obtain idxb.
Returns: 1.14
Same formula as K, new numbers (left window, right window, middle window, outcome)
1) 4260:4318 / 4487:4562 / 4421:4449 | -0.063 mag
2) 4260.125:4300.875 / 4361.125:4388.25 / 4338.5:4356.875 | -0.006 mag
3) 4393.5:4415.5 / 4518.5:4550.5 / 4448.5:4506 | -0.070 mag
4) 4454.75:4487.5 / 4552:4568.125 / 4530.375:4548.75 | 0.060 mag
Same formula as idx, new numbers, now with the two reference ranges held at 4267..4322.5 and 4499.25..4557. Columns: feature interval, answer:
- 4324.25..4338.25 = -0.036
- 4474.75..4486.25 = -0.033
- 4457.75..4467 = 0.038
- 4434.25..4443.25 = -0.079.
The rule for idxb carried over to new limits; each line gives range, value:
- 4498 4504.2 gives 1.46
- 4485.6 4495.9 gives 1.42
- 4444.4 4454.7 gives 1.24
